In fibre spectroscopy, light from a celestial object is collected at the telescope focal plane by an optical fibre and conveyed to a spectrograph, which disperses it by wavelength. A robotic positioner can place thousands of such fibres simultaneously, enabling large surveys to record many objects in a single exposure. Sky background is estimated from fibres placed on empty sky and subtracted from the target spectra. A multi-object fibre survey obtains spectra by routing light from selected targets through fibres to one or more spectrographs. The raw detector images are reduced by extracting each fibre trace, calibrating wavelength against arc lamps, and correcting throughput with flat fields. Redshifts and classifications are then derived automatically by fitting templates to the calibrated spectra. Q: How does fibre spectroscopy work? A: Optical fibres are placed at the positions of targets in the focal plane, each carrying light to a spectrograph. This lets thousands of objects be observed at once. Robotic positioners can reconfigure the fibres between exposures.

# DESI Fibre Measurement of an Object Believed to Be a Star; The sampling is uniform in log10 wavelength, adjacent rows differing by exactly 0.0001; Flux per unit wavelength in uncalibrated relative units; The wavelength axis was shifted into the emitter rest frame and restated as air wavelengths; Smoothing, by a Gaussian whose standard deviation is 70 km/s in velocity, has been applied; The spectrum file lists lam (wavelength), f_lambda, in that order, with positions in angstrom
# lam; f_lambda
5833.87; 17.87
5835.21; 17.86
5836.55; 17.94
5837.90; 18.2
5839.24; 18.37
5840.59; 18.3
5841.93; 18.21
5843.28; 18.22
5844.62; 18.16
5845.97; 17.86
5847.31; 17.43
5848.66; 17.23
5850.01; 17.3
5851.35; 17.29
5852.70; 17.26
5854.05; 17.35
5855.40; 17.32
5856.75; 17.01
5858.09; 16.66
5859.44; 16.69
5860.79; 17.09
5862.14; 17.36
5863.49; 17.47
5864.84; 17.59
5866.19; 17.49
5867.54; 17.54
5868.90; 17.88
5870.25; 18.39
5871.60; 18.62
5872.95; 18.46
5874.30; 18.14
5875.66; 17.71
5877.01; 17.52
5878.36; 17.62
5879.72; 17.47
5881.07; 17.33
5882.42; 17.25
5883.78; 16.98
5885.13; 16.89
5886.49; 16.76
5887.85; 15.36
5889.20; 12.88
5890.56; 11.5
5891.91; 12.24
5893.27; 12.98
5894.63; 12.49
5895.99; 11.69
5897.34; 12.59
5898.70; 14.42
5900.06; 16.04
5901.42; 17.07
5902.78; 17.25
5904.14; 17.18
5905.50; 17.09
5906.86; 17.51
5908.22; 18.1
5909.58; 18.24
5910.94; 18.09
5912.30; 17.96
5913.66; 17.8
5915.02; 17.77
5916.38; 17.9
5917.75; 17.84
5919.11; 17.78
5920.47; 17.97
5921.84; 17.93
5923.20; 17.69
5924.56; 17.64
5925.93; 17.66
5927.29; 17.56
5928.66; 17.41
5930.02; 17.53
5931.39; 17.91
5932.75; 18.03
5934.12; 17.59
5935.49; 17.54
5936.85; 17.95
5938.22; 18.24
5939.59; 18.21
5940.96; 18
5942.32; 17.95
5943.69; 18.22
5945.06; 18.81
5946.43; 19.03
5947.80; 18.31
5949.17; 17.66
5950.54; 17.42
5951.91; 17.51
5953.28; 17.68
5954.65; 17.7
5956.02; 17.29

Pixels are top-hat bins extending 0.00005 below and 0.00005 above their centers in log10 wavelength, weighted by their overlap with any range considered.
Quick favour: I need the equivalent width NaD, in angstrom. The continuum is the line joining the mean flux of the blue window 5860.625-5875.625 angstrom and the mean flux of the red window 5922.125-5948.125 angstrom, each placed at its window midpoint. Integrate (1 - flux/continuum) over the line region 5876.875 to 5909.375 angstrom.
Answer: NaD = 4.15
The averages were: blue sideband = 17.8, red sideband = 18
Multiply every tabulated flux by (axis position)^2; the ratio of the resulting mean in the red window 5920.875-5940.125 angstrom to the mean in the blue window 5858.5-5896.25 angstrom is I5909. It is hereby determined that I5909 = 1.11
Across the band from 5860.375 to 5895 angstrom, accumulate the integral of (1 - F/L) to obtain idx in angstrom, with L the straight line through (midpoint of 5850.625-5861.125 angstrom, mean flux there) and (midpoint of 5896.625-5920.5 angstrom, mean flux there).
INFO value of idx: 1.2 angstrom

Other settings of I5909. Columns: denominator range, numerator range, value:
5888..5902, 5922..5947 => 1.35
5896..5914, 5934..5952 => 1.10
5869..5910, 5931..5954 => 1.14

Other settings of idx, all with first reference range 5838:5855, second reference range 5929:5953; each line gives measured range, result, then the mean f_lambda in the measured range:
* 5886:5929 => 4.0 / 16.3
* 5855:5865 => 0.4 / 17.1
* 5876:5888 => 0.5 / 17.1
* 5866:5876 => -0.1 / 18.1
